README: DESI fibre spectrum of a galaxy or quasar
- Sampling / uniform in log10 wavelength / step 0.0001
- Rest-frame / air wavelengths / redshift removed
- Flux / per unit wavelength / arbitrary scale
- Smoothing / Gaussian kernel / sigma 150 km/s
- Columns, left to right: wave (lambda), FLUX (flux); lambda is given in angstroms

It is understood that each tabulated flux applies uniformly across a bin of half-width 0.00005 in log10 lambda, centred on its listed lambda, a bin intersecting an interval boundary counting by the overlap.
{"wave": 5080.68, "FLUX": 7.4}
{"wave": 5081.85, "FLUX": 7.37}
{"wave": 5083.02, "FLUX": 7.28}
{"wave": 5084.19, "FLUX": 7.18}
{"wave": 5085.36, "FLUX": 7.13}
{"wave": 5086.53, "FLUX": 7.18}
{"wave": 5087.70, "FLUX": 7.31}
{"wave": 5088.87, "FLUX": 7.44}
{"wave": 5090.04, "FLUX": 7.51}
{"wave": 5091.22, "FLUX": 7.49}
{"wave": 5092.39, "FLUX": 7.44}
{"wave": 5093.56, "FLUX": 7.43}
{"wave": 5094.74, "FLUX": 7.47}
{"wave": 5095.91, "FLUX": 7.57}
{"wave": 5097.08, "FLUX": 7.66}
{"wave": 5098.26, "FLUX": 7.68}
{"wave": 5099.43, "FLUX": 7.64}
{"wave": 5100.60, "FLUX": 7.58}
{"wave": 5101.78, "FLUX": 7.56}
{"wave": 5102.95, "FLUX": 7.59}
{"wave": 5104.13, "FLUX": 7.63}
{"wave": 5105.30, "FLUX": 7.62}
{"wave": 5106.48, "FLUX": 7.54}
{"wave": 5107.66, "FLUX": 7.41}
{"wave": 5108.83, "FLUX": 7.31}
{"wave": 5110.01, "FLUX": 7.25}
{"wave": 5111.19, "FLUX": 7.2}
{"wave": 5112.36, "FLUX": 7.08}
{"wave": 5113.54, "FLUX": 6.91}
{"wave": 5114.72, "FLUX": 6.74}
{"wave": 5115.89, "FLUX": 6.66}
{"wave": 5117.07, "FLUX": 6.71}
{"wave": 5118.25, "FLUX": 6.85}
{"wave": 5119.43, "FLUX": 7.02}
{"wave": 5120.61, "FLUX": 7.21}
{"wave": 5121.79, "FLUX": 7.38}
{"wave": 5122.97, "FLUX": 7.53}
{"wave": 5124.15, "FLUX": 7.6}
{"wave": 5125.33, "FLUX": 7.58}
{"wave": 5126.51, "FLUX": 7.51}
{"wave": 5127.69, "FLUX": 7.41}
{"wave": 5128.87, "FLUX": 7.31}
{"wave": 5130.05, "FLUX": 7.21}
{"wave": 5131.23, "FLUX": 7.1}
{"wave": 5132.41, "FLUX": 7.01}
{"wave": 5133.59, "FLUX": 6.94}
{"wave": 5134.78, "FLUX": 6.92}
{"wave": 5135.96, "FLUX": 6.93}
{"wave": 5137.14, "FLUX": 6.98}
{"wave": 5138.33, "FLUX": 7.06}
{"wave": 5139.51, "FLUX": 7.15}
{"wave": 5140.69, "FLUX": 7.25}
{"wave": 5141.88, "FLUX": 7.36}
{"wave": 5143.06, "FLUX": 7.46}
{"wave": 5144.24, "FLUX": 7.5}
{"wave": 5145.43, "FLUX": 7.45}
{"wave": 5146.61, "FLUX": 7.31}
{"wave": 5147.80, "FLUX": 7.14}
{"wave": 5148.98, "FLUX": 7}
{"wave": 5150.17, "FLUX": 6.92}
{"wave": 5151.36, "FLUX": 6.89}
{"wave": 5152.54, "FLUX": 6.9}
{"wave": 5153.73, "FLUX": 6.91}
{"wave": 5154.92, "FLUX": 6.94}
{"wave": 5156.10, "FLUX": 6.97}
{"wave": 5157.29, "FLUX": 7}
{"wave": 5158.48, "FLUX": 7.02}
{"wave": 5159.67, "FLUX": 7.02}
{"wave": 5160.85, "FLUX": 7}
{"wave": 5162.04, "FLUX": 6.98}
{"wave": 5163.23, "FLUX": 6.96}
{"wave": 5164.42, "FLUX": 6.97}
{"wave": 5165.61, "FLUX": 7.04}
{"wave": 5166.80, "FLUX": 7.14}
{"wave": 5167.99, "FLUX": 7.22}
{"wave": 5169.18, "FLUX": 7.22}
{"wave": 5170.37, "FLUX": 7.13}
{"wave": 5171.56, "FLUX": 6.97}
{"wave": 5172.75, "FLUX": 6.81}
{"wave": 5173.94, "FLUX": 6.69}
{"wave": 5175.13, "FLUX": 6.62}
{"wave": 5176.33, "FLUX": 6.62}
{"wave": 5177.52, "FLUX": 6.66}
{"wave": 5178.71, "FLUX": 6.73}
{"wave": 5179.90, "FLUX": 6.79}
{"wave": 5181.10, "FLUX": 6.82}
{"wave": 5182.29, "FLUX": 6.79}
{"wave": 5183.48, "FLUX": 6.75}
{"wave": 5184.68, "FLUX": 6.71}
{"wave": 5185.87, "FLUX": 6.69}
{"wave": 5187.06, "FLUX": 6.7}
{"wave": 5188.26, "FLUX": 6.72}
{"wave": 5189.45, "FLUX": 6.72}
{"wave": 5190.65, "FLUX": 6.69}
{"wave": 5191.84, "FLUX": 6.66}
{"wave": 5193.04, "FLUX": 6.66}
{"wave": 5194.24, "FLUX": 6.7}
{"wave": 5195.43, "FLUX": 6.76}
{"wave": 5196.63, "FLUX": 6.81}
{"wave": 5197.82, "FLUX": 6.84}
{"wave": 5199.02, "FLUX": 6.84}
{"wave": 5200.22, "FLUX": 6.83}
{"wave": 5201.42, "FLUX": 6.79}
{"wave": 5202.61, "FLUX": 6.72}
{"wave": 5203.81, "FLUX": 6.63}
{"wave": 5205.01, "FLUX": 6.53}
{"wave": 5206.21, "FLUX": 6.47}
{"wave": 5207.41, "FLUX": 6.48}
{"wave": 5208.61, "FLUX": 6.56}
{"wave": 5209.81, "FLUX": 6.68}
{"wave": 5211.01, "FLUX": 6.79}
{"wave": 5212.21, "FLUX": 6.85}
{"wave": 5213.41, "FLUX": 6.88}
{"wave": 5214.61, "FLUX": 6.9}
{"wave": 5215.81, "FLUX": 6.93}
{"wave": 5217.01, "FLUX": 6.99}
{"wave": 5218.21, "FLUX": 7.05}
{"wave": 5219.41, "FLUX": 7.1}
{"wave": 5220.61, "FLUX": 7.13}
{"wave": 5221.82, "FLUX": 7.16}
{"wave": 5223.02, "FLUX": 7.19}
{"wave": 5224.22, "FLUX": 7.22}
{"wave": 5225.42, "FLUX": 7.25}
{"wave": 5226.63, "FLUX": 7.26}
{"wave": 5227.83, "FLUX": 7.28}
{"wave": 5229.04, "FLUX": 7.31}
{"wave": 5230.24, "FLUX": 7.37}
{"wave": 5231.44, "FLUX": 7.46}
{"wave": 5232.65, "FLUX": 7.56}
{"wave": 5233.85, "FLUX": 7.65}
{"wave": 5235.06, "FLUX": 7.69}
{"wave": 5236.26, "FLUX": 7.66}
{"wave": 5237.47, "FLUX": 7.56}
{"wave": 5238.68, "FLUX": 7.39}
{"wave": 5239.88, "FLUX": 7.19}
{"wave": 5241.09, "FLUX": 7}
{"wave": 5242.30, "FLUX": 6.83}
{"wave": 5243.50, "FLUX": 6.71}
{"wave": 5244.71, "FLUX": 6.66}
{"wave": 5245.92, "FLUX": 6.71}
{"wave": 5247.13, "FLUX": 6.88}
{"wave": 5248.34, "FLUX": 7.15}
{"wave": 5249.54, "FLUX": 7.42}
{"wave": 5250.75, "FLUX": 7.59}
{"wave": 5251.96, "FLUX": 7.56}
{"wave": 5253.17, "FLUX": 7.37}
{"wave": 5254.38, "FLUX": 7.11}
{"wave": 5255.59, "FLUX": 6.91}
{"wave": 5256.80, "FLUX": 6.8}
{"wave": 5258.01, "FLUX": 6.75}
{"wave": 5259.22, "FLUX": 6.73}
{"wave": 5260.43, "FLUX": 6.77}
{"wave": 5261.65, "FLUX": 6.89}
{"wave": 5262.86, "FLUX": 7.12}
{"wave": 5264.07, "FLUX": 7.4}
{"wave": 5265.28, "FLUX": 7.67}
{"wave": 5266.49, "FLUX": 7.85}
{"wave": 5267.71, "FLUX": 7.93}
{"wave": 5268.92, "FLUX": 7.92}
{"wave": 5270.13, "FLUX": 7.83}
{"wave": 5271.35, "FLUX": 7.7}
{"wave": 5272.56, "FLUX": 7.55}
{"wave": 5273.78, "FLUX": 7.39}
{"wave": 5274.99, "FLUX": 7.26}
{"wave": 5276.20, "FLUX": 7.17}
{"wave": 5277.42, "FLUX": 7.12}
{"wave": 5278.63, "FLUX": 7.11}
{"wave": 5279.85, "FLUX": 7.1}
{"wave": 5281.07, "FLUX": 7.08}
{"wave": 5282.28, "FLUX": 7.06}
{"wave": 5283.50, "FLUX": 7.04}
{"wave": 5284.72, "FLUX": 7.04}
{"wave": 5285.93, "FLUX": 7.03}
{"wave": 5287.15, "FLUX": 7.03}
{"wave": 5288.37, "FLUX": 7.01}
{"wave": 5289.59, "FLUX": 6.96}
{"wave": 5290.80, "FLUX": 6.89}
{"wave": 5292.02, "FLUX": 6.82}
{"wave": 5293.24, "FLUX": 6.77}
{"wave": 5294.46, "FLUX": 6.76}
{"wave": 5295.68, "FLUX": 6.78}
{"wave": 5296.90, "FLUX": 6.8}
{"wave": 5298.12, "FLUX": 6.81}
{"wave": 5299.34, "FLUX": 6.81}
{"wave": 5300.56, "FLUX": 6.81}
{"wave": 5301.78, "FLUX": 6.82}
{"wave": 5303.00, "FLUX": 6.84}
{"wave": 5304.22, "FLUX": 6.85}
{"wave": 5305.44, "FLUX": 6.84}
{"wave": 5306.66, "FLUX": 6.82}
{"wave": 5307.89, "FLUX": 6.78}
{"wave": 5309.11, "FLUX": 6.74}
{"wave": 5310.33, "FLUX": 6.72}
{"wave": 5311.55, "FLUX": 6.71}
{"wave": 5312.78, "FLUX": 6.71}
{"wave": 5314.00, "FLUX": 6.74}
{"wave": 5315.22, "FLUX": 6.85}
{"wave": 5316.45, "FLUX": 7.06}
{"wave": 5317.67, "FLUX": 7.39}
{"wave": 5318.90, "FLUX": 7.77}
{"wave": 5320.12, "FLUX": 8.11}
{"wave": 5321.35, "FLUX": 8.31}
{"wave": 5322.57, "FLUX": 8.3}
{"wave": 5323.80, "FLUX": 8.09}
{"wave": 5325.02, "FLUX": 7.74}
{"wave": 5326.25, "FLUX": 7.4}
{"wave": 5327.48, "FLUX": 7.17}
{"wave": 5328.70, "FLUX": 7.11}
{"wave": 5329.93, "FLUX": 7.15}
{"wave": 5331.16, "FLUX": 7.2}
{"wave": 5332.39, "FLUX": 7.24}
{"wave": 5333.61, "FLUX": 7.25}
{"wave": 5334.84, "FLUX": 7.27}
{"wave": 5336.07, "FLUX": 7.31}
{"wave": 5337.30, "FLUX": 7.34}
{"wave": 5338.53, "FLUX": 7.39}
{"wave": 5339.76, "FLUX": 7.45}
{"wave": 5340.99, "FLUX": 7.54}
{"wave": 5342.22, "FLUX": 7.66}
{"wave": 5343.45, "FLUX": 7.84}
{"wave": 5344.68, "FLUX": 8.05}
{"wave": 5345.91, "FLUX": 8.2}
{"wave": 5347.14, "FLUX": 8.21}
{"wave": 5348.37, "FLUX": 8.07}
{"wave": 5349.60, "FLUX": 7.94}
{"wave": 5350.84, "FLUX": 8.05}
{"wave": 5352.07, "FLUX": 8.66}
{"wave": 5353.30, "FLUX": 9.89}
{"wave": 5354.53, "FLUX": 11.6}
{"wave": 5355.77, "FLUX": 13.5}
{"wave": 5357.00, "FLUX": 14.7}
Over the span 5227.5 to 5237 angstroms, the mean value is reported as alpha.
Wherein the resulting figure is 7.5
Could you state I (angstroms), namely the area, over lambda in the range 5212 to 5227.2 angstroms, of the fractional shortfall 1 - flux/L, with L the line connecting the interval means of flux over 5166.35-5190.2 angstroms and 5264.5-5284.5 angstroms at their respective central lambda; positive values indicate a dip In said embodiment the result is 0.0 angstroms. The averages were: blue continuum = 6.82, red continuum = 7.41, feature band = 7.08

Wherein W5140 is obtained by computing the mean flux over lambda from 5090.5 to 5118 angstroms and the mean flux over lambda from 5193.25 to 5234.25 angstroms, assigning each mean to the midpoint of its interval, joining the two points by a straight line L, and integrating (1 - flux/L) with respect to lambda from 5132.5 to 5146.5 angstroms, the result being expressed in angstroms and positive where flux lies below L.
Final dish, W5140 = 0.1 angstroms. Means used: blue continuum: 7.35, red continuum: 6.96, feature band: 7.18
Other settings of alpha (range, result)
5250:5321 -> 7.1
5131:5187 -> 6.98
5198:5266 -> 7.06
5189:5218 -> 6.74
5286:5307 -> 6.85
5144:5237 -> 6.96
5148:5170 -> 7.01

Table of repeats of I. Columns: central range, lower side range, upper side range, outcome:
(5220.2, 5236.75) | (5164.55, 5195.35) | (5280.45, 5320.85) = -1.2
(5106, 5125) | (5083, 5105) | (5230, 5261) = 0.7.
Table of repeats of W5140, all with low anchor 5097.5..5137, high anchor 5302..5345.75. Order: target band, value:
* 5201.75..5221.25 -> 1.31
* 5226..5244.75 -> -0.04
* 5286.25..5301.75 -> 0.95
